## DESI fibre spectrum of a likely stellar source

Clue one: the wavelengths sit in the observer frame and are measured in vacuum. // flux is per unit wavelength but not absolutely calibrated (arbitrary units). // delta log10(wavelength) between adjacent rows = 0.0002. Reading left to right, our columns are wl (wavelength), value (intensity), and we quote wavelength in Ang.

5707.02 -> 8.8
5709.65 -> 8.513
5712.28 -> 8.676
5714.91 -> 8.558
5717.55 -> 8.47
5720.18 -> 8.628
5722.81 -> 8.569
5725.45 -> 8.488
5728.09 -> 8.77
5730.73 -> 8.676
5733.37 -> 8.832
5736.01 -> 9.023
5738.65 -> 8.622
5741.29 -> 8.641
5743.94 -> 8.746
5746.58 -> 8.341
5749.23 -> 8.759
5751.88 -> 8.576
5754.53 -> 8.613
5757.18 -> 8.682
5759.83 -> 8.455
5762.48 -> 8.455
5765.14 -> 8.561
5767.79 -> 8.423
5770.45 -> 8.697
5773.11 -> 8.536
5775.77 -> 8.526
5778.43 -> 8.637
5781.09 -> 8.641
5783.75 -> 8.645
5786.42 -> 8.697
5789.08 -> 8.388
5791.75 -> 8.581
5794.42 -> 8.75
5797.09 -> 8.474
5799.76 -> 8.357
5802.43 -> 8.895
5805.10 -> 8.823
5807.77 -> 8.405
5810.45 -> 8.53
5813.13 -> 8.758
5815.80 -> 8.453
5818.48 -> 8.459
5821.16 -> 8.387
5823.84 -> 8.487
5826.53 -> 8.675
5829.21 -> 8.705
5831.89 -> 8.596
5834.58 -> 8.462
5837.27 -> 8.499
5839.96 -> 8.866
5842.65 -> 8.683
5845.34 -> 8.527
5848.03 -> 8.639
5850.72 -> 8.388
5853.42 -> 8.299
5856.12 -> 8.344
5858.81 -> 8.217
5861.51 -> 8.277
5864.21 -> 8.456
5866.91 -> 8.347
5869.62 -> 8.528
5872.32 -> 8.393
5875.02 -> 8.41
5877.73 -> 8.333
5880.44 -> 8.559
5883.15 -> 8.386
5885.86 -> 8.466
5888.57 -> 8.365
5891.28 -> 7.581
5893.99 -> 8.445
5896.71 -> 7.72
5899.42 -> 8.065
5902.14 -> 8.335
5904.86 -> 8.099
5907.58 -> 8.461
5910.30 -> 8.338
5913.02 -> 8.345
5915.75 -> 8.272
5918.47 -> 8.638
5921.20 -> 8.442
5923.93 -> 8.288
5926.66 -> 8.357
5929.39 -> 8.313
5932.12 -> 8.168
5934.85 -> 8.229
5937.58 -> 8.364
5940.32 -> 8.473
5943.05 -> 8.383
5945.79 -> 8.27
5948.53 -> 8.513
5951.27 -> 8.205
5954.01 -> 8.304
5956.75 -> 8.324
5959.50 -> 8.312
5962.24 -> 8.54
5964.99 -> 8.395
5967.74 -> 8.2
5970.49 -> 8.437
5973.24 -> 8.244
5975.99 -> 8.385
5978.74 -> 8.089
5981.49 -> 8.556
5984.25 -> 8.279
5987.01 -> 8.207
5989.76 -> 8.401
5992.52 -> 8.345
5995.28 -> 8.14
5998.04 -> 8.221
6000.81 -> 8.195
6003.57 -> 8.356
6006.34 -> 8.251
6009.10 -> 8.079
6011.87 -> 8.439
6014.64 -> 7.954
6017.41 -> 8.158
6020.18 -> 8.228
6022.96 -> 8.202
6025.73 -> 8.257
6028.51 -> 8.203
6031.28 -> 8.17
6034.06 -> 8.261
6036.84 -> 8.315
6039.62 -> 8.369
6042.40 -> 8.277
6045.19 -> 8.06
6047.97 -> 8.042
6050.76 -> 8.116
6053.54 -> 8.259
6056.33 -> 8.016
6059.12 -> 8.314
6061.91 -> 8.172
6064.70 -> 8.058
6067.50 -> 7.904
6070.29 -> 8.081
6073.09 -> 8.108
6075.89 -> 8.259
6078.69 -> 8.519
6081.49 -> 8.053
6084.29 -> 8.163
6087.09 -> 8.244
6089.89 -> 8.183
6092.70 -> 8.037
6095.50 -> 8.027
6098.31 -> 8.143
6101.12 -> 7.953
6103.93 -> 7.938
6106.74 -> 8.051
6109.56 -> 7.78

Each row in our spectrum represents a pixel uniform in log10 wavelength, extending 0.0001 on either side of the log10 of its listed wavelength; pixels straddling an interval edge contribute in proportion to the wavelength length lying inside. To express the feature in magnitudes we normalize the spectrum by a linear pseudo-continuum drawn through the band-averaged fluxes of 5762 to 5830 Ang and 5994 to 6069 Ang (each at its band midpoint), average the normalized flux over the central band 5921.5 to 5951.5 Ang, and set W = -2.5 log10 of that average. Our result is 0.00 mag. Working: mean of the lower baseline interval 8.57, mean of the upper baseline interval 8.19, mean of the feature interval 8.33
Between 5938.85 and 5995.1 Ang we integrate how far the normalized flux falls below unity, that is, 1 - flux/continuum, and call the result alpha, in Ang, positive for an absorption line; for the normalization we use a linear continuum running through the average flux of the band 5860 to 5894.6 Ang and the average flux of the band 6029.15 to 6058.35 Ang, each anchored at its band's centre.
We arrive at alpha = -0.5 Ang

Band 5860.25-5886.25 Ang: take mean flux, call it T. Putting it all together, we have 8.41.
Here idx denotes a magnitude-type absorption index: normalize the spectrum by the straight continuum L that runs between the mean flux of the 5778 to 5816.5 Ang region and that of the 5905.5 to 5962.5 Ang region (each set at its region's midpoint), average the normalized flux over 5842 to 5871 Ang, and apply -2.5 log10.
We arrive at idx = 0.01 mag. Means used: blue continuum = 8.61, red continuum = 8.35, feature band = 8.42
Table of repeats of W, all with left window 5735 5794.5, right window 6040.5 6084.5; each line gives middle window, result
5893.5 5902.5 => 0.04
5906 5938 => 0.00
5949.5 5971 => 0.00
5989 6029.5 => 0.00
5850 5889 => 0.01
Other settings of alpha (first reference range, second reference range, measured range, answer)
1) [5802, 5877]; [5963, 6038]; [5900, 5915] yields 0.2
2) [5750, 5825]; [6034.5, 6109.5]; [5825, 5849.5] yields -0.4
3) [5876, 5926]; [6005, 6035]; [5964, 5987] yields -0.2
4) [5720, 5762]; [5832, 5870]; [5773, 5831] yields -0.2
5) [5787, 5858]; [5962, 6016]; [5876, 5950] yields 0.9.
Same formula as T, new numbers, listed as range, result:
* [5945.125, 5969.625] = 8.34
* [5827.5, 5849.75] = 8.62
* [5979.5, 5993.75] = 8.35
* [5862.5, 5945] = 8.32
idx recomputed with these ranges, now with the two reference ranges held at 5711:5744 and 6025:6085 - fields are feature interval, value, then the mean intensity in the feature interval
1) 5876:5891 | 0.01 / 8.36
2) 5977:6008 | 0.00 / 8.28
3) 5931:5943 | 0.00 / 8.32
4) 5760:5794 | 0.00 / 8.57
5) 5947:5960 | 0.00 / 8.33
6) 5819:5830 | 0.00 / 8.55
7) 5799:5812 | -0.01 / 8.62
